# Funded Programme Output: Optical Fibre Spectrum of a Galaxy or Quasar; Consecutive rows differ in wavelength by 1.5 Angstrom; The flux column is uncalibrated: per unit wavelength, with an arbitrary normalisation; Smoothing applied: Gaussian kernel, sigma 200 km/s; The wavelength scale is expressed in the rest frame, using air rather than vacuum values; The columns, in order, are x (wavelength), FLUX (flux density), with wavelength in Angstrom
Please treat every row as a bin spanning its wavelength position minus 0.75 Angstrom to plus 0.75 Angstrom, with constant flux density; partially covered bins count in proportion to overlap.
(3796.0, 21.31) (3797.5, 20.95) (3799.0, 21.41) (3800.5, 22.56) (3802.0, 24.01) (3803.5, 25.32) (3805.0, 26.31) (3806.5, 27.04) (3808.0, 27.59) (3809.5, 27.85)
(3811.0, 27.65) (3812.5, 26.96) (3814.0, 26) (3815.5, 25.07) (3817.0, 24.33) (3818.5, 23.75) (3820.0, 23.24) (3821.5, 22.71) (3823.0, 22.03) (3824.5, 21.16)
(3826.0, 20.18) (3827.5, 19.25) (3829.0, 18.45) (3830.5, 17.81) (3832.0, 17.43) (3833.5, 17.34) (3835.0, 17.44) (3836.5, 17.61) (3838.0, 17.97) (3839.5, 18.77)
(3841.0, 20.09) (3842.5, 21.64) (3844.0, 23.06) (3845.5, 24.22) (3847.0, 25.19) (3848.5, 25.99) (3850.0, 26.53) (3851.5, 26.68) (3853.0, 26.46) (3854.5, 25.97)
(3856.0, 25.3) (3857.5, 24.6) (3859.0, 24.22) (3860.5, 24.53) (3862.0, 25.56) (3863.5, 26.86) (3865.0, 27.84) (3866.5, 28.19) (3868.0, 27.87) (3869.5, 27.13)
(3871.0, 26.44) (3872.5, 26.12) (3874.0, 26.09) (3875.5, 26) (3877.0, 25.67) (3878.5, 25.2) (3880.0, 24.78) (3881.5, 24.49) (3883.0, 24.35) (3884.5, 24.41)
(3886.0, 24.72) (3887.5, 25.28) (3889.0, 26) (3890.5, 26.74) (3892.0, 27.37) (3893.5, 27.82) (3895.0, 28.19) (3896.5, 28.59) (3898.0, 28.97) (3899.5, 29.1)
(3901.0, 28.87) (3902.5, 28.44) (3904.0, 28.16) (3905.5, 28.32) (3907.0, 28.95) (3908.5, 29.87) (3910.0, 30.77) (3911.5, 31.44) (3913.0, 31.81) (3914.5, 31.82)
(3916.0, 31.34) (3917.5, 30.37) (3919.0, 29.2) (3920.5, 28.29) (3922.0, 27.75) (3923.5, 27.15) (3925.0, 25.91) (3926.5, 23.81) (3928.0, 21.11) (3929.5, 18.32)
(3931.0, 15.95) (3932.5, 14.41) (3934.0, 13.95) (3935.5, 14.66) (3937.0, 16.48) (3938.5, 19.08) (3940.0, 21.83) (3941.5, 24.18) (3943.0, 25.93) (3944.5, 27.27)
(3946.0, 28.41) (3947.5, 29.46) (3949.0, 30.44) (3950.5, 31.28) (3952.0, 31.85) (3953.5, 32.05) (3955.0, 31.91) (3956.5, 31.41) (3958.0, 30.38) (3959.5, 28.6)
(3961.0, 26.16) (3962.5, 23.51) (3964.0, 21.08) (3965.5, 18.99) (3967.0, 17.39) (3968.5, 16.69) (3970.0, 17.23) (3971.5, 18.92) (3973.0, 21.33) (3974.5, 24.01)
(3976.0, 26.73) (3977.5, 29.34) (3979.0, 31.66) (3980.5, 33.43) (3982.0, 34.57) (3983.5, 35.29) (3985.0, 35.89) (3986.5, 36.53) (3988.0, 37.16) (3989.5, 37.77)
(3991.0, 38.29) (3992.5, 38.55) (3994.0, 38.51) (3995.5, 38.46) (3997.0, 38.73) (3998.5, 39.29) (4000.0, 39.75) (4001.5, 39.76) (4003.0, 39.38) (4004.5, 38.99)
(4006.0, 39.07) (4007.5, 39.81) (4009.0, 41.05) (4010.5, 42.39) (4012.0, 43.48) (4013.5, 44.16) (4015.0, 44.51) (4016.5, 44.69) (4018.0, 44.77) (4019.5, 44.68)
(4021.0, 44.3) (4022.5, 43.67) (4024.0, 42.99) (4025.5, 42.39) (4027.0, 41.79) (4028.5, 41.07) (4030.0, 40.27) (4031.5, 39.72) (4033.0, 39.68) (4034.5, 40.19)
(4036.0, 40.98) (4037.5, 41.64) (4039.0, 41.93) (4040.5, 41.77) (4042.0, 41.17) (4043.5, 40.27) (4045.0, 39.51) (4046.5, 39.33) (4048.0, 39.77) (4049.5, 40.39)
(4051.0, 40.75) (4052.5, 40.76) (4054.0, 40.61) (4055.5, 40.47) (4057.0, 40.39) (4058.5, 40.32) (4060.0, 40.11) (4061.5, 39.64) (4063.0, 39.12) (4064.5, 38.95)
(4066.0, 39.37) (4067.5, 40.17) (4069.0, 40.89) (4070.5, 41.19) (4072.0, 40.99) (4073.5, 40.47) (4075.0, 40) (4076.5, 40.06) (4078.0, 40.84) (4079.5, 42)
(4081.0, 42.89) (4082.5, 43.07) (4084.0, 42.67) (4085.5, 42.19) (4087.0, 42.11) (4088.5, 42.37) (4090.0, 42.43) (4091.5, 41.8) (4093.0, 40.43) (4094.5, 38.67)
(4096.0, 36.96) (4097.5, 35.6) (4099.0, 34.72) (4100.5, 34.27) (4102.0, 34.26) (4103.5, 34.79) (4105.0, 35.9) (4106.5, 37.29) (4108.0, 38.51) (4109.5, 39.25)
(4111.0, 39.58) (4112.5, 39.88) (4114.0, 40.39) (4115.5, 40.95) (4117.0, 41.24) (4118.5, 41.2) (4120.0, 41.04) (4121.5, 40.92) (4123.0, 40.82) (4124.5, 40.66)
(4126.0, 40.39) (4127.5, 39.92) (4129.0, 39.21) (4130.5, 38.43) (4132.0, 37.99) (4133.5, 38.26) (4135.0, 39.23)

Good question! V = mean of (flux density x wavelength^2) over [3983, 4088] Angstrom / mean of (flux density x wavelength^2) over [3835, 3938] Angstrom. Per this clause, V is 1.73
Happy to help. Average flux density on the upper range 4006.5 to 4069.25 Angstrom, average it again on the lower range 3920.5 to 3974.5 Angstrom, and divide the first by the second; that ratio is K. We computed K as 1.75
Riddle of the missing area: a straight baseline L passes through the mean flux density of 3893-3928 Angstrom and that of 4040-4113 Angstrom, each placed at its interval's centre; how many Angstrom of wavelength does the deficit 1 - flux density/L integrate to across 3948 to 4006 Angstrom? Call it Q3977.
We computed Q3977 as 3.7 Angstrom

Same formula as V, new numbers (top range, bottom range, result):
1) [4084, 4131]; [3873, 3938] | 1.68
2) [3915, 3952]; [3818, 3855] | 1.18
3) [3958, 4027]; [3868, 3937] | 1.40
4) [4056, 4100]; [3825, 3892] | 1.89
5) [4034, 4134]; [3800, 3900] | 1.83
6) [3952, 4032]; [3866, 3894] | 1.42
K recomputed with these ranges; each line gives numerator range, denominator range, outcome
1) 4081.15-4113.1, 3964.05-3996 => 1.32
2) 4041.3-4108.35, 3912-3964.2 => 1.55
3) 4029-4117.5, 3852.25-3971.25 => 1.55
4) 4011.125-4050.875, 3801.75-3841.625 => 1.87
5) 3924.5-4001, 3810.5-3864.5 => 1.21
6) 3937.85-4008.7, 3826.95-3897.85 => 1.26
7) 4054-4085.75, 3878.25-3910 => 1.50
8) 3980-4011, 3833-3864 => 1.65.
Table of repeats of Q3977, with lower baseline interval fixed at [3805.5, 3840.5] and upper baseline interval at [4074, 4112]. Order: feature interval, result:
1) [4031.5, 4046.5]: -2.0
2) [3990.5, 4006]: -2.7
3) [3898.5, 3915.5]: -1.4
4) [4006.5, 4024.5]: -4.7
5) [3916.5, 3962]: 6.6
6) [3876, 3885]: 0.3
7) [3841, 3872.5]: -1.7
